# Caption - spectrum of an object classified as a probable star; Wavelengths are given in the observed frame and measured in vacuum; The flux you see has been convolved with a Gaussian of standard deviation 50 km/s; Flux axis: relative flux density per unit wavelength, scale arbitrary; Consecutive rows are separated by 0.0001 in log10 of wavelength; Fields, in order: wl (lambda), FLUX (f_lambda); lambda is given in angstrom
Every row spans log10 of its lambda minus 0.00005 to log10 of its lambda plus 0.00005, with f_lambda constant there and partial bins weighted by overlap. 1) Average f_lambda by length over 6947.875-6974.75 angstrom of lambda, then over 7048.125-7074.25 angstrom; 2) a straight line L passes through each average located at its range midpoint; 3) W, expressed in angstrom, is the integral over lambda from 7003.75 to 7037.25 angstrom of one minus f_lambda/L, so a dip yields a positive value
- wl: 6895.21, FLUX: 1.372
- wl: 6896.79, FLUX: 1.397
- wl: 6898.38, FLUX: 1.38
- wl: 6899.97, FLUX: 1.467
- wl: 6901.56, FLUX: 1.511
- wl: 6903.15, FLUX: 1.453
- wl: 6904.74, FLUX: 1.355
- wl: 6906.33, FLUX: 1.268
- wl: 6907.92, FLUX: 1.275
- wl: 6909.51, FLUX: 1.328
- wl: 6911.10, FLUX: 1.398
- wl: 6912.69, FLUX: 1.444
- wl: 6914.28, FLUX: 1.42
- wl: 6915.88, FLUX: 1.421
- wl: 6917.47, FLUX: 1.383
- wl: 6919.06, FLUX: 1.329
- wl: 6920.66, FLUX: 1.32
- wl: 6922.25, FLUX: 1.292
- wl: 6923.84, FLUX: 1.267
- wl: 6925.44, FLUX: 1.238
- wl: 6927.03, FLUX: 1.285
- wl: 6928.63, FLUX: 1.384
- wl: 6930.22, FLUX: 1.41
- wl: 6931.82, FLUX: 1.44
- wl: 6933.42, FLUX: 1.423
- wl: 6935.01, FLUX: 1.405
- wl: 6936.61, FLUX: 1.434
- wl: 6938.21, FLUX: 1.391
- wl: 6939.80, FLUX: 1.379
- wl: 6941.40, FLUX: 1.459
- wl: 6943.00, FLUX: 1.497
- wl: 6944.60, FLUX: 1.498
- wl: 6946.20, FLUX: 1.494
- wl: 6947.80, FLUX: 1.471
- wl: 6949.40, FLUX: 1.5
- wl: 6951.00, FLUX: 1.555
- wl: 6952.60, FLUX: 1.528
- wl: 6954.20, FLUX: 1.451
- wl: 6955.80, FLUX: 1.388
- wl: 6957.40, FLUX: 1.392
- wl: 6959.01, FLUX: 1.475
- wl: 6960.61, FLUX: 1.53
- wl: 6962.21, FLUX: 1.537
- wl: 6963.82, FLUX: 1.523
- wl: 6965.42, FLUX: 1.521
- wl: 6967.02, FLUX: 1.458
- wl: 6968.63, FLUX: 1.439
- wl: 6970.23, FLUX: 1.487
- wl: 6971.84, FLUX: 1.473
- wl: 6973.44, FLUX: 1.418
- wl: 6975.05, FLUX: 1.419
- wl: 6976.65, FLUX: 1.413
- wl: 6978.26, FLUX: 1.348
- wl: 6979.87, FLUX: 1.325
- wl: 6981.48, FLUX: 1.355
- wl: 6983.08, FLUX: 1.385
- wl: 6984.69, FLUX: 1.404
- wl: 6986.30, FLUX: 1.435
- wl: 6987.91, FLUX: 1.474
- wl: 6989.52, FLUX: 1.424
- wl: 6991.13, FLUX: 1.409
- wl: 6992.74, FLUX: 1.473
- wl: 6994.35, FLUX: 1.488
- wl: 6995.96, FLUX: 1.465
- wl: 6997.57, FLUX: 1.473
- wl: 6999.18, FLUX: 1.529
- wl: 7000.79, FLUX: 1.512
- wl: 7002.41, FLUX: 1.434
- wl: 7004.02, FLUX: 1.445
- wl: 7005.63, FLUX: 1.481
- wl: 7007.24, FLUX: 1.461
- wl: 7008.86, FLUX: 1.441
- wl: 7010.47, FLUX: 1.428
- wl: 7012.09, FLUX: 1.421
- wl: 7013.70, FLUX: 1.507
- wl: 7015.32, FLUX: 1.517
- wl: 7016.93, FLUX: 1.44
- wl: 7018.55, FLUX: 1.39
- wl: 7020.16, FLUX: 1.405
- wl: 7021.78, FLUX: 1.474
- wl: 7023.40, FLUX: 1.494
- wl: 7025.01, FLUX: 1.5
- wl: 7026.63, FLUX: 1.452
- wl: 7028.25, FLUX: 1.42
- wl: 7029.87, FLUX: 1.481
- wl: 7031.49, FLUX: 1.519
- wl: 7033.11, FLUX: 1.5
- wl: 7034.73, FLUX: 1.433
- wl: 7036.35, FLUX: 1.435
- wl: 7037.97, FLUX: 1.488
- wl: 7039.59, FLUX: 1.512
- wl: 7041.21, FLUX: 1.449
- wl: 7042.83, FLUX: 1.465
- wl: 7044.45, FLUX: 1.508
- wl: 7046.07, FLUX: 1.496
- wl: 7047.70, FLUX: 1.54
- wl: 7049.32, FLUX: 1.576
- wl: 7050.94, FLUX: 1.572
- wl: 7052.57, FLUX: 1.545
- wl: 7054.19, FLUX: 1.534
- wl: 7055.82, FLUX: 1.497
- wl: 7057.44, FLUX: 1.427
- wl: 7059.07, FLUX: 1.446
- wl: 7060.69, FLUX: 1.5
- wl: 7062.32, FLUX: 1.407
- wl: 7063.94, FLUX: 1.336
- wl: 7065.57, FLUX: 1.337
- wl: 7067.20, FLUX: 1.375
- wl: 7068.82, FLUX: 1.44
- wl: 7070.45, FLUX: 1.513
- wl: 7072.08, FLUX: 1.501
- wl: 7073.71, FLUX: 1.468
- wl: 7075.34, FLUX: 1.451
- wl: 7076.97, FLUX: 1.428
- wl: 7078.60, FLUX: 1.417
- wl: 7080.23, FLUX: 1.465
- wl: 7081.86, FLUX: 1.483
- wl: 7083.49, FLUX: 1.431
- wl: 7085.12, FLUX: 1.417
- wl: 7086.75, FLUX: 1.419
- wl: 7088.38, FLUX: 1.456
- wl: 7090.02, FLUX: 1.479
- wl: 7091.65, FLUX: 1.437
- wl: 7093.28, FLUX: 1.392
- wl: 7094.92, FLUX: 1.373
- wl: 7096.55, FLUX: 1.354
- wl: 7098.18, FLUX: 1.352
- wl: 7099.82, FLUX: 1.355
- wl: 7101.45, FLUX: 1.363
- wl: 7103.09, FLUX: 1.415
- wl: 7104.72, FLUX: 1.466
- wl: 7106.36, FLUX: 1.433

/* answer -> 0.29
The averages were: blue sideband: 1.48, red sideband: 1.47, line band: 1.46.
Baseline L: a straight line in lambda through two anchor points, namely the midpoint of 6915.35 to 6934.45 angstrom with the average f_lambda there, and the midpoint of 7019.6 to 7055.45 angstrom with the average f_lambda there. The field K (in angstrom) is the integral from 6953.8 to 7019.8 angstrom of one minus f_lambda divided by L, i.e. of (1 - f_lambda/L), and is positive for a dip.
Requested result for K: -0.98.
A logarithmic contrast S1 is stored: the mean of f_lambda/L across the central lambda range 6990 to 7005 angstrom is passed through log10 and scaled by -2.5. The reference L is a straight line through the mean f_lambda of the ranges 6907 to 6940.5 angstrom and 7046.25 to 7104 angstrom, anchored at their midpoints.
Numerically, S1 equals -0.050 mag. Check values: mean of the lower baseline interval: 1.36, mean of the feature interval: 1.47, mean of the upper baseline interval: 1.44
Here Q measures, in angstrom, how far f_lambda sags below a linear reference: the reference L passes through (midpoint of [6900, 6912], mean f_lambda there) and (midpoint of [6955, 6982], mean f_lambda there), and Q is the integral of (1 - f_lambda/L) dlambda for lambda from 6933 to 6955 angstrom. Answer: -0.74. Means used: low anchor 1.38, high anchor 1.44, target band 1.46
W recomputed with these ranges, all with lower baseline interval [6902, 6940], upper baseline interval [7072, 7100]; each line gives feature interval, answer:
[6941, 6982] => -2.4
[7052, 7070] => -0.3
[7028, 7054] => -1.6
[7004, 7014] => -0.4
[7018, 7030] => -0.4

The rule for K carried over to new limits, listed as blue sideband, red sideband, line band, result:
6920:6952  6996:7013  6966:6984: 0.3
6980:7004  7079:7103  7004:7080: -2.0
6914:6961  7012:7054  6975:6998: 0.5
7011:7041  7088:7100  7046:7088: -1.1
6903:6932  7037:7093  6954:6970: -1.0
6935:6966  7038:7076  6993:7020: 0.2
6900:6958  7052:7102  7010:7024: -0.3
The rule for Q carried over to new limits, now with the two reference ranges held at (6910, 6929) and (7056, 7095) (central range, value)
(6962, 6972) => -0.8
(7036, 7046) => -0.4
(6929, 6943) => -0.7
